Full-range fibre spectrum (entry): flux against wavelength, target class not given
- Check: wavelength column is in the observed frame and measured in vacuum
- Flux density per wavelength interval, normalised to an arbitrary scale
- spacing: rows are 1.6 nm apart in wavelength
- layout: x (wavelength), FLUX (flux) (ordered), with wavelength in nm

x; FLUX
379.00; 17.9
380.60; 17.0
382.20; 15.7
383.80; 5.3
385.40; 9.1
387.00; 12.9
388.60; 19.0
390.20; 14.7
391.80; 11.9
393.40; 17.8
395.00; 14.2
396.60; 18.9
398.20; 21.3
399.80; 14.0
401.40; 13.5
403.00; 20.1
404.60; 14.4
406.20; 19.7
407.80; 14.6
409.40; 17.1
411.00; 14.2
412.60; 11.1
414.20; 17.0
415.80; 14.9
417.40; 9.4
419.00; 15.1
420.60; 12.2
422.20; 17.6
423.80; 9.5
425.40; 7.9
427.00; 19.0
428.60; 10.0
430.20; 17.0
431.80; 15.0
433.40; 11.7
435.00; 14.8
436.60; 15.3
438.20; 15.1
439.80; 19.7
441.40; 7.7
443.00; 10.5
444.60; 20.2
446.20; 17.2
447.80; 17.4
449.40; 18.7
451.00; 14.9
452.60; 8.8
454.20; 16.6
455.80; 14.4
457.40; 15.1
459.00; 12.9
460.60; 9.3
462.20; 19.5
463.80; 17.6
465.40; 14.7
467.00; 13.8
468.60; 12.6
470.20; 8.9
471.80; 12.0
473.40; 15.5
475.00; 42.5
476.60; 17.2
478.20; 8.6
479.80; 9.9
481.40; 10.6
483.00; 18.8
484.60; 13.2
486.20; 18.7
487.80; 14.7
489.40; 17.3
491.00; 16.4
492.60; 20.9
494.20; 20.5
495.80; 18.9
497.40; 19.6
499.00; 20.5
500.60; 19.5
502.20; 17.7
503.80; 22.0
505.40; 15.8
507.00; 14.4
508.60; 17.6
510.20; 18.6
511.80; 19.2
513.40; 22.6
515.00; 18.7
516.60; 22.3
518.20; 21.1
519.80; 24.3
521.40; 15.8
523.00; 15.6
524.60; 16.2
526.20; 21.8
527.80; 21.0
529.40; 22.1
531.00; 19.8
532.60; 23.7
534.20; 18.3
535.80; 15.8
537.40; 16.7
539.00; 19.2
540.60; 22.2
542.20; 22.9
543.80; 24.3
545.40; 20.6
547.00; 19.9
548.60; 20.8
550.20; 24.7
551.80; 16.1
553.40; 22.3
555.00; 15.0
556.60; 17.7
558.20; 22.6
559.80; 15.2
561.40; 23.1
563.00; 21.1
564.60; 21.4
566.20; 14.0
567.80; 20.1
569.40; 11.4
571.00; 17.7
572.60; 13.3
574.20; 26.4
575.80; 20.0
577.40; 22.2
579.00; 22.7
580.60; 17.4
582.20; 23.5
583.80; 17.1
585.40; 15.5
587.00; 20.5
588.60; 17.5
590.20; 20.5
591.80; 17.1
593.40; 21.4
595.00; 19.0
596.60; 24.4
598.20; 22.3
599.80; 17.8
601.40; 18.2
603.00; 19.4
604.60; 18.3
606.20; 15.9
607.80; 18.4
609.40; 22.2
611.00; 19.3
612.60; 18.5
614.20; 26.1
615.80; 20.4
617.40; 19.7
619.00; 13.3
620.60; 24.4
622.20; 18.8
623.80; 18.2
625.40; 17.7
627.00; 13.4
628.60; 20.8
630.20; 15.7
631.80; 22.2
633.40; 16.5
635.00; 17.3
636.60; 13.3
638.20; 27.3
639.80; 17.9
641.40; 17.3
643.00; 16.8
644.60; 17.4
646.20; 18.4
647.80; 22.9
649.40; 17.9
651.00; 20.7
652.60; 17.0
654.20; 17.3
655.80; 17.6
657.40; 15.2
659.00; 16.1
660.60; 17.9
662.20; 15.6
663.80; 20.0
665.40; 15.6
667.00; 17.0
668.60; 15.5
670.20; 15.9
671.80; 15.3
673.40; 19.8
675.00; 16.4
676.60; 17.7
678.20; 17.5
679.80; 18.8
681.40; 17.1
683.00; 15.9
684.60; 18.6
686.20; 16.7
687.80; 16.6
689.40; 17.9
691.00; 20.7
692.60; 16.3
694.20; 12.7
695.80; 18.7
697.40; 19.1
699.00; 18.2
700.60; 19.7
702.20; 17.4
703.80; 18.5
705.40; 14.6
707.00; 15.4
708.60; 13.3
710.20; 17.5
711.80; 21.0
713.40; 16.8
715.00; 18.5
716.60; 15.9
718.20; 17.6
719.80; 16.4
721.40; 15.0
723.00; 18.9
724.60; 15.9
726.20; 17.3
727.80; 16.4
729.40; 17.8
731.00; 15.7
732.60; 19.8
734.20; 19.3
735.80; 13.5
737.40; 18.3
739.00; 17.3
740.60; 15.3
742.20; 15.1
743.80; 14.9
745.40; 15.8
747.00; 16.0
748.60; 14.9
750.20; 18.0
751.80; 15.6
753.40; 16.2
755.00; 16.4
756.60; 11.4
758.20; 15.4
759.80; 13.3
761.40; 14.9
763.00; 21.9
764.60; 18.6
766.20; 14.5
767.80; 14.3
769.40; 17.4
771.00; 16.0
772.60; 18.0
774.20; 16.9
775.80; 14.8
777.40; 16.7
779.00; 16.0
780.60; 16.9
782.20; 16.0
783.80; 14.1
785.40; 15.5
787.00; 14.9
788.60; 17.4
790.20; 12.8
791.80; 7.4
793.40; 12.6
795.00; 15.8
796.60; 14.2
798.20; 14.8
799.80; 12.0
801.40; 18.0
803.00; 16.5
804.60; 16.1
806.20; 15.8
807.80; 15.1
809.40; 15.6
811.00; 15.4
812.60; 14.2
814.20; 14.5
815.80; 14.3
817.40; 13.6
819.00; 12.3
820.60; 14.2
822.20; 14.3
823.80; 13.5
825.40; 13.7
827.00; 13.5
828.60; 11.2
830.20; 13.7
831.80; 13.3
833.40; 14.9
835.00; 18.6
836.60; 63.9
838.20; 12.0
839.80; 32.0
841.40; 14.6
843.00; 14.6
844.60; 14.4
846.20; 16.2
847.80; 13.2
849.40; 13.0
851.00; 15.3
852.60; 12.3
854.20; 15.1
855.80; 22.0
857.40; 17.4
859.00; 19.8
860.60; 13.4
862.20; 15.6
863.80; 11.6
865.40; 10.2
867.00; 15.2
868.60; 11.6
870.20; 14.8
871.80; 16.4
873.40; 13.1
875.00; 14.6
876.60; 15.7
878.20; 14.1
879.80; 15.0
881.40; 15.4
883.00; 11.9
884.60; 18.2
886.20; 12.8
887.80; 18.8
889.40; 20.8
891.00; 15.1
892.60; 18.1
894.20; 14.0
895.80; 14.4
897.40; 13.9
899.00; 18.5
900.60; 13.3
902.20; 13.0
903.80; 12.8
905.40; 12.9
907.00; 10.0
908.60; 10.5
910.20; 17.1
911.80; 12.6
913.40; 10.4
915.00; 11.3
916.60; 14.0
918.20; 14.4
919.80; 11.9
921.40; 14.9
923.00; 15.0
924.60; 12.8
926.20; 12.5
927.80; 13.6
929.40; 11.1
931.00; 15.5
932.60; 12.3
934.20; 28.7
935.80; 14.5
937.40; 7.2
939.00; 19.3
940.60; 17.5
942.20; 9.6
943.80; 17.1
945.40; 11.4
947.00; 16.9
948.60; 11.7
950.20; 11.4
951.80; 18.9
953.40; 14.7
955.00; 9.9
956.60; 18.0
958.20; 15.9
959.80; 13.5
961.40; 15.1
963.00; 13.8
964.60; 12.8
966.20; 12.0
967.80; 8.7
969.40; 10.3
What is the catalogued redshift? 0.275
